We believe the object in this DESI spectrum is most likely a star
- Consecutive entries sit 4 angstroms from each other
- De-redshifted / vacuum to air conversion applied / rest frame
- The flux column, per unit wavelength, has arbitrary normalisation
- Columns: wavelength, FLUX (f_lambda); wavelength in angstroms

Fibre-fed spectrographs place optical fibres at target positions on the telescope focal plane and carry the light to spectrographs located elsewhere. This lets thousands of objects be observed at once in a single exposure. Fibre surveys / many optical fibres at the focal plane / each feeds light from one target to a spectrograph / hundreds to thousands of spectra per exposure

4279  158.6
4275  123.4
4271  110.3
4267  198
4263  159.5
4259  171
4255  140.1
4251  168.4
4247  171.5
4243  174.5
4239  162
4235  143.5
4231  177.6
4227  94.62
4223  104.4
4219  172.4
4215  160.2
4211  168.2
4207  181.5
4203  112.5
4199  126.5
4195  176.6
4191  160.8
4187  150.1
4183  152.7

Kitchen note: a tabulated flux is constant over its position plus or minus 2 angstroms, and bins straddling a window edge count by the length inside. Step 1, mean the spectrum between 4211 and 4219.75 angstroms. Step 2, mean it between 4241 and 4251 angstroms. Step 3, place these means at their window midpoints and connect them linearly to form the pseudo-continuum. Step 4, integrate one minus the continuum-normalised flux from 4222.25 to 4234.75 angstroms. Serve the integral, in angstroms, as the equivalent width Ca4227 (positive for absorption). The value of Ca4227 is 2.9 angstroms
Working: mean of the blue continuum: 166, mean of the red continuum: 172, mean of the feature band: 130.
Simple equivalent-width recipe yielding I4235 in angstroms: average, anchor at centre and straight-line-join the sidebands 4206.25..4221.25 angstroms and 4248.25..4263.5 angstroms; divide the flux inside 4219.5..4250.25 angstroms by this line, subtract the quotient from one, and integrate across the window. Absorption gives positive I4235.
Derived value 2.8 angstroms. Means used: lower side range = 169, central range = 149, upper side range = 160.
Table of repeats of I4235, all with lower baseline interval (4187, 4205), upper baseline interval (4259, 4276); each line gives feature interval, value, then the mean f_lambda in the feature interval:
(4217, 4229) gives 1.9 angstroms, 124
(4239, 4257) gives -1.6 angstroms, 163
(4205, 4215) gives -1.8 angstroms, 172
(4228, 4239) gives -0.5 angstroms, 155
